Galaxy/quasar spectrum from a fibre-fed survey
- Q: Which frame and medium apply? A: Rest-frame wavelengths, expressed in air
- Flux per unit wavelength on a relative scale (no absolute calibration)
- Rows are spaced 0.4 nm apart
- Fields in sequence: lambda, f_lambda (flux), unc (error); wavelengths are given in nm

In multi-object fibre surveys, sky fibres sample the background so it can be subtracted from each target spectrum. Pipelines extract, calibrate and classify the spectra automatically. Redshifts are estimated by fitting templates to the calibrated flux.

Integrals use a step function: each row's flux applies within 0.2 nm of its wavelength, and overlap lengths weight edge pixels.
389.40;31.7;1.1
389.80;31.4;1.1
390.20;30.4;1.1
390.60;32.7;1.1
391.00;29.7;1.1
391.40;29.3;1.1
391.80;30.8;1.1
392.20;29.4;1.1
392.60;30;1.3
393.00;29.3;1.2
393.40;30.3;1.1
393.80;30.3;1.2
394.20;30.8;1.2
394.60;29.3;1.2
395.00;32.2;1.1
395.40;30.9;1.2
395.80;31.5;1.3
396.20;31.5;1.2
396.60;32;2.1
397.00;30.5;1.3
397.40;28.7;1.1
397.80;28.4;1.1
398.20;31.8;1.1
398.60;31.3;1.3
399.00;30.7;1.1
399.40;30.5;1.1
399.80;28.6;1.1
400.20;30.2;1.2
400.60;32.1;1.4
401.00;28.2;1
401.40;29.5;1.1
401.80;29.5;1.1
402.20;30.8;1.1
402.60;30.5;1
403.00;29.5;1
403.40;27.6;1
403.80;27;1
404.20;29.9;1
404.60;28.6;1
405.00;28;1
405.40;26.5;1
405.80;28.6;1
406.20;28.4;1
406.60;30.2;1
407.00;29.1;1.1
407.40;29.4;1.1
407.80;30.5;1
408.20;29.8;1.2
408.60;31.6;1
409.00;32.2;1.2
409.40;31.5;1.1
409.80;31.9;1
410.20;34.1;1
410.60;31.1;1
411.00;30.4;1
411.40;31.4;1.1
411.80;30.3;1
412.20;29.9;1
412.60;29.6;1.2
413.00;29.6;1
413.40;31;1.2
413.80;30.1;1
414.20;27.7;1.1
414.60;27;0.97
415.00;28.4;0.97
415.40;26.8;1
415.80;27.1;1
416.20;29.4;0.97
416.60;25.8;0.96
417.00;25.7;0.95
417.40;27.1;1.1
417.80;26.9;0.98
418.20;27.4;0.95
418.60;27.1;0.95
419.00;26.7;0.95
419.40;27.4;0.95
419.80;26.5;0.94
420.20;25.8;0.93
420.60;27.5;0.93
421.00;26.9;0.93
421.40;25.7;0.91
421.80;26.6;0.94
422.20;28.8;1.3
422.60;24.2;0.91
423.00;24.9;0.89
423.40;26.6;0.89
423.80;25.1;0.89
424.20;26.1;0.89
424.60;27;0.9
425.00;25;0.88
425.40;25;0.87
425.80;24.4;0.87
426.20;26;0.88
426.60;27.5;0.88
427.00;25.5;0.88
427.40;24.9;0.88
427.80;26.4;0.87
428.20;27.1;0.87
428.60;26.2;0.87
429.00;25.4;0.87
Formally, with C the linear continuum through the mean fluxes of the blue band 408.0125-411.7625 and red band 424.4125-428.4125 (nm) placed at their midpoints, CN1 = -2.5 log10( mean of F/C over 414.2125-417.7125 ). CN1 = 0.09 mag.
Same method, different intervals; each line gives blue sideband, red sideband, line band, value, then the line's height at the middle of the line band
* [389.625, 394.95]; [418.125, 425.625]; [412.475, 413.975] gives -0.099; 27.5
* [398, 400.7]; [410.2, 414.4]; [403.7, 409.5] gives 0.038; 30.5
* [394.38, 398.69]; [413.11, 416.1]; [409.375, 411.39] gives -0.102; 28.9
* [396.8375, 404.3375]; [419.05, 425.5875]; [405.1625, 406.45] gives 0.037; 28.9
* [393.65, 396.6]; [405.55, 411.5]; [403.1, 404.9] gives 0.089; 30.8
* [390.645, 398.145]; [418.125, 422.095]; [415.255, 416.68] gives -0.002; 27.4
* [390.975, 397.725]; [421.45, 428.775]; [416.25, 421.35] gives 0.003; 26.9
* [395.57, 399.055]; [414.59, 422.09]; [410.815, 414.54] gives -0.072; 28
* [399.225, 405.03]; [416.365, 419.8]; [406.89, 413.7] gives -0.101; 28.1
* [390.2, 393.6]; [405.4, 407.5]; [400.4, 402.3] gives -0.023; 29.3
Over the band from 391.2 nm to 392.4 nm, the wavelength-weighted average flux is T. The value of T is 29.8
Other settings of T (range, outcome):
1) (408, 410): 31.4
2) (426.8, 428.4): 26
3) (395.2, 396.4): 31.3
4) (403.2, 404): 27.3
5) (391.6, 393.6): 30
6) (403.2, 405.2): 28.2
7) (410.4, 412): 30.8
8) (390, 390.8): 31.5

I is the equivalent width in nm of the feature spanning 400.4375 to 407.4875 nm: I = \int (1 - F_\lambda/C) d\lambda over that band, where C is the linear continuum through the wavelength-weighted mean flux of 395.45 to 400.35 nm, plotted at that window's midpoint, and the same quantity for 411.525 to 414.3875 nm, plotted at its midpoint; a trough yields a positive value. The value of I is 0.270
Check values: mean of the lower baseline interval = 30.5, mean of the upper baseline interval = 29.8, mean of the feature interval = 29.1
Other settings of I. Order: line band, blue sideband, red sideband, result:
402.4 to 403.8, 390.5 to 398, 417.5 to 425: 0.01 nm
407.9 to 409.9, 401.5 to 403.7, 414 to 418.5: -0.20 nm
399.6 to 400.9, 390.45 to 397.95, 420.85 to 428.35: -0.03 nm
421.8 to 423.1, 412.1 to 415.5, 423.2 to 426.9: 0.02 nm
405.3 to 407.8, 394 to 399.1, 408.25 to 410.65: 0.22 nm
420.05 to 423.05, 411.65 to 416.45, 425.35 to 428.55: 0.08 nm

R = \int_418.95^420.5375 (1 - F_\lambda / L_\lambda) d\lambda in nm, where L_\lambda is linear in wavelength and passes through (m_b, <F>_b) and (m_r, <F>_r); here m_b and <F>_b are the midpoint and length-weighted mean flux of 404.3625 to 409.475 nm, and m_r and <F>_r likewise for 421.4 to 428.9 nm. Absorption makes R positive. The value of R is 0.020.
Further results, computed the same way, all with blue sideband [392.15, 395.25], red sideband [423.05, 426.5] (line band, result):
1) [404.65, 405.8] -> 0.04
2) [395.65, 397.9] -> -0.05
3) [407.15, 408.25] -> -0.07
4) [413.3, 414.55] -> -0.09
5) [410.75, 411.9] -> -0.13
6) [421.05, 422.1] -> -0.01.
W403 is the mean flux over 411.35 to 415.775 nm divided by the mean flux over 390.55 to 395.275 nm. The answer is 0.96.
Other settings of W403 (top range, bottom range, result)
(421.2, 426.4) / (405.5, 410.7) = 0.84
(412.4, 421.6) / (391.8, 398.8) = 0.90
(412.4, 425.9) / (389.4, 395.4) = 0.89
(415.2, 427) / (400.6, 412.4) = 0.88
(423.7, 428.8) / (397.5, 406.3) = 0.88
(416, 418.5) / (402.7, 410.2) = 0.91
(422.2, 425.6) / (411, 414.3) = 0.85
